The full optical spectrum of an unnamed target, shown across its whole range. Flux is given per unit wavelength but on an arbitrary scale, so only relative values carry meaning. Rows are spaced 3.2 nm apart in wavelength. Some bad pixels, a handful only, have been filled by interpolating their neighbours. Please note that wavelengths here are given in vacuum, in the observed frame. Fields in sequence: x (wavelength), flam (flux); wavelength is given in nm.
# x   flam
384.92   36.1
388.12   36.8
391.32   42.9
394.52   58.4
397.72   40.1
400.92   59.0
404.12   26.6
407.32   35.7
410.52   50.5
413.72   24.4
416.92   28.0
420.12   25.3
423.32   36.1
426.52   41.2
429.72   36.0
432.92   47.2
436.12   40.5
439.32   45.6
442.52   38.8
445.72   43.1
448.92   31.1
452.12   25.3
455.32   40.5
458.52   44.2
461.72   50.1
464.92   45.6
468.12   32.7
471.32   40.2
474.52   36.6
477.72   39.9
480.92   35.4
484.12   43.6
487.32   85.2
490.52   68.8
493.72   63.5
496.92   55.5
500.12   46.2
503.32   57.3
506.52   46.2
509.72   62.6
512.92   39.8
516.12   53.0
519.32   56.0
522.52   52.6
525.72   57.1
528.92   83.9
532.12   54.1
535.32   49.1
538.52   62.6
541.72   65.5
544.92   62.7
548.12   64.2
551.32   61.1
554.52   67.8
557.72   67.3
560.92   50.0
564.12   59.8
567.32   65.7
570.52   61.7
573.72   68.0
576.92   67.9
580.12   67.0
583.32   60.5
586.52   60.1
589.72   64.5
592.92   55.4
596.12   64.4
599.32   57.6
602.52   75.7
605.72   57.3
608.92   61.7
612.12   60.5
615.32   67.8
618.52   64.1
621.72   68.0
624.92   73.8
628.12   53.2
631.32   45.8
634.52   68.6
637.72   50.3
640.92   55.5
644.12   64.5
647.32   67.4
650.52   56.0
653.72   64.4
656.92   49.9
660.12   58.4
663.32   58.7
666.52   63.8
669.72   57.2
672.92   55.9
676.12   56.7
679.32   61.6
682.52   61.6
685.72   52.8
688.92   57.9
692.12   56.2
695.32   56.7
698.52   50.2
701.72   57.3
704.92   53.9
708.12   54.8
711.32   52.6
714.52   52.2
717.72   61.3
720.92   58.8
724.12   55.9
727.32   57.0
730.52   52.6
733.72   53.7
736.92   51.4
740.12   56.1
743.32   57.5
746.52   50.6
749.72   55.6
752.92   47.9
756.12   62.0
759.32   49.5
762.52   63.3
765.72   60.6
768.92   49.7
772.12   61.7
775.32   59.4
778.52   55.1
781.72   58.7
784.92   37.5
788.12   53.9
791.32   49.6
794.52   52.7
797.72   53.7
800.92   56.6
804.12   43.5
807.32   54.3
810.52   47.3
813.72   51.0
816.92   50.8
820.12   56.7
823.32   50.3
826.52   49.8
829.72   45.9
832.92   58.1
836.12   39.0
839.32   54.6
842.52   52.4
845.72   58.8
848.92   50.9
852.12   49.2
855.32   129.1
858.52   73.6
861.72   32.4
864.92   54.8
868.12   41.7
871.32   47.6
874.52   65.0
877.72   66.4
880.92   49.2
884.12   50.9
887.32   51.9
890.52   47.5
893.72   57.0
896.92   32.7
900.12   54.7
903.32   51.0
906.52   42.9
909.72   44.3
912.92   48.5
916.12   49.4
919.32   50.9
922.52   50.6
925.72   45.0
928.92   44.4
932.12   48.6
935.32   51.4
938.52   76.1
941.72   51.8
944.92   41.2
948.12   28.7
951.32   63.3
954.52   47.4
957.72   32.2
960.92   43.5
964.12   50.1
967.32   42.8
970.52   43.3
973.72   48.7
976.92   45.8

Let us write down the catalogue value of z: 0.30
